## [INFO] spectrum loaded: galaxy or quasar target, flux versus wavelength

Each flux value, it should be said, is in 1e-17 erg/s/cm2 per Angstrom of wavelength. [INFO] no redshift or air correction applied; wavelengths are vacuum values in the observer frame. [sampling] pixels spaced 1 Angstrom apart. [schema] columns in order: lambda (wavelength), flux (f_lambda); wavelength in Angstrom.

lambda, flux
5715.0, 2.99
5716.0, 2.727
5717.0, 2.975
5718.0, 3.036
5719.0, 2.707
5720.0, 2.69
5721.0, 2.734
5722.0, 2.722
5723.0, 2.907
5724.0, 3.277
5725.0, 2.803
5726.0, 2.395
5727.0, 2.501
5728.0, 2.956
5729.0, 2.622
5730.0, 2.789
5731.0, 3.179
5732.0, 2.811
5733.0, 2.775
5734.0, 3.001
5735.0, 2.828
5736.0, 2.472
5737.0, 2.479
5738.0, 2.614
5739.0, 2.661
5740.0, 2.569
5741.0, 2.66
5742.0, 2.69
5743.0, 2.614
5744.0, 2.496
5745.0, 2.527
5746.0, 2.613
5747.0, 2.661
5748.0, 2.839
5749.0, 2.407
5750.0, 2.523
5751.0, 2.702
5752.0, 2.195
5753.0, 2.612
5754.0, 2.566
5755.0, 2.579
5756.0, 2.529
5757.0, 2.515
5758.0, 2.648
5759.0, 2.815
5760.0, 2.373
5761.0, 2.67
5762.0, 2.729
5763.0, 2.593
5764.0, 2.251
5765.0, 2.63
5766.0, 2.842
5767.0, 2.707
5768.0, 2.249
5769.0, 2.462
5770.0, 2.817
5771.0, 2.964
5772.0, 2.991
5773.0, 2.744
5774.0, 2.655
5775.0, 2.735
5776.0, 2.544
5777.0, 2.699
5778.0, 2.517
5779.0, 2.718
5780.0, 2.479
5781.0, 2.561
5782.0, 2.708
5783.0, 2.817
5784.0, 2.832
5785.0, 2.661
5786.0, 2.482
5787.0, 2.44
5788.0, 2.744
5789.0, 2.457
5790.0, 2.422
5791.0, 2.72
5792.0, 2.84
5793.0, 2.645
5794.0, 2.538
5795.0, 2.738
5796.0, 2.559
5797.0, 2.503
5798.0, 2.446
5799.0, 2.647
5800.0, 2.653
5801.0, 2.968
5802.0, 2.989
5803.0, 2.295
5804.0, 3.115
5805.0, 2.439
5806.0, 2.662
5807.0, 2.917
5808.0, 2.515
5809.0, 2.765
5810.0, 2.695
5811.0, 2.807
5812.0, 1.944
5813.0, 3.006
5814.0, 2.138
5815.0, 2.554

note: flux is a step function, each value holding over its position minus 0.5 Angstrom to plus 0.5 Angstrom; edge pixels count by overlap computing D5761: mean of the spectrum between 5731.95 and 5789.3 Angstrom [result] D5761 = 2.63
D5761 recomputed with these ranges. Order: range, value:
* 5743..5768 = 2.58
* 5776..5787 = 2.63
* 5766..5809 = 2.66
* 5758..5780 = 2.65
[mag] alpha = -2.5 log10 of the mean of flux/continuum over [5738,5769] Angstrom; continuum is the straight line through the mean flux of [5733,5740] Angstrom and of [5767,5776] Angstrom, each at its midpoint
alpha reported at 0.04 mag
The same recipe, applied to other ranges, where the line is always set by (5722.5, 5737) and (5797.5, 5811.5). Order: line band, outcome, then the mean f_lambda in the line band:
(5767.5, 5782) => 0.036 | 2.65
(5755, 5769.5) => 0.076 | 2.57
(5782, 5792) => 0.038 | 2.63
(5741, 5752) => 0.075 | 2.59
